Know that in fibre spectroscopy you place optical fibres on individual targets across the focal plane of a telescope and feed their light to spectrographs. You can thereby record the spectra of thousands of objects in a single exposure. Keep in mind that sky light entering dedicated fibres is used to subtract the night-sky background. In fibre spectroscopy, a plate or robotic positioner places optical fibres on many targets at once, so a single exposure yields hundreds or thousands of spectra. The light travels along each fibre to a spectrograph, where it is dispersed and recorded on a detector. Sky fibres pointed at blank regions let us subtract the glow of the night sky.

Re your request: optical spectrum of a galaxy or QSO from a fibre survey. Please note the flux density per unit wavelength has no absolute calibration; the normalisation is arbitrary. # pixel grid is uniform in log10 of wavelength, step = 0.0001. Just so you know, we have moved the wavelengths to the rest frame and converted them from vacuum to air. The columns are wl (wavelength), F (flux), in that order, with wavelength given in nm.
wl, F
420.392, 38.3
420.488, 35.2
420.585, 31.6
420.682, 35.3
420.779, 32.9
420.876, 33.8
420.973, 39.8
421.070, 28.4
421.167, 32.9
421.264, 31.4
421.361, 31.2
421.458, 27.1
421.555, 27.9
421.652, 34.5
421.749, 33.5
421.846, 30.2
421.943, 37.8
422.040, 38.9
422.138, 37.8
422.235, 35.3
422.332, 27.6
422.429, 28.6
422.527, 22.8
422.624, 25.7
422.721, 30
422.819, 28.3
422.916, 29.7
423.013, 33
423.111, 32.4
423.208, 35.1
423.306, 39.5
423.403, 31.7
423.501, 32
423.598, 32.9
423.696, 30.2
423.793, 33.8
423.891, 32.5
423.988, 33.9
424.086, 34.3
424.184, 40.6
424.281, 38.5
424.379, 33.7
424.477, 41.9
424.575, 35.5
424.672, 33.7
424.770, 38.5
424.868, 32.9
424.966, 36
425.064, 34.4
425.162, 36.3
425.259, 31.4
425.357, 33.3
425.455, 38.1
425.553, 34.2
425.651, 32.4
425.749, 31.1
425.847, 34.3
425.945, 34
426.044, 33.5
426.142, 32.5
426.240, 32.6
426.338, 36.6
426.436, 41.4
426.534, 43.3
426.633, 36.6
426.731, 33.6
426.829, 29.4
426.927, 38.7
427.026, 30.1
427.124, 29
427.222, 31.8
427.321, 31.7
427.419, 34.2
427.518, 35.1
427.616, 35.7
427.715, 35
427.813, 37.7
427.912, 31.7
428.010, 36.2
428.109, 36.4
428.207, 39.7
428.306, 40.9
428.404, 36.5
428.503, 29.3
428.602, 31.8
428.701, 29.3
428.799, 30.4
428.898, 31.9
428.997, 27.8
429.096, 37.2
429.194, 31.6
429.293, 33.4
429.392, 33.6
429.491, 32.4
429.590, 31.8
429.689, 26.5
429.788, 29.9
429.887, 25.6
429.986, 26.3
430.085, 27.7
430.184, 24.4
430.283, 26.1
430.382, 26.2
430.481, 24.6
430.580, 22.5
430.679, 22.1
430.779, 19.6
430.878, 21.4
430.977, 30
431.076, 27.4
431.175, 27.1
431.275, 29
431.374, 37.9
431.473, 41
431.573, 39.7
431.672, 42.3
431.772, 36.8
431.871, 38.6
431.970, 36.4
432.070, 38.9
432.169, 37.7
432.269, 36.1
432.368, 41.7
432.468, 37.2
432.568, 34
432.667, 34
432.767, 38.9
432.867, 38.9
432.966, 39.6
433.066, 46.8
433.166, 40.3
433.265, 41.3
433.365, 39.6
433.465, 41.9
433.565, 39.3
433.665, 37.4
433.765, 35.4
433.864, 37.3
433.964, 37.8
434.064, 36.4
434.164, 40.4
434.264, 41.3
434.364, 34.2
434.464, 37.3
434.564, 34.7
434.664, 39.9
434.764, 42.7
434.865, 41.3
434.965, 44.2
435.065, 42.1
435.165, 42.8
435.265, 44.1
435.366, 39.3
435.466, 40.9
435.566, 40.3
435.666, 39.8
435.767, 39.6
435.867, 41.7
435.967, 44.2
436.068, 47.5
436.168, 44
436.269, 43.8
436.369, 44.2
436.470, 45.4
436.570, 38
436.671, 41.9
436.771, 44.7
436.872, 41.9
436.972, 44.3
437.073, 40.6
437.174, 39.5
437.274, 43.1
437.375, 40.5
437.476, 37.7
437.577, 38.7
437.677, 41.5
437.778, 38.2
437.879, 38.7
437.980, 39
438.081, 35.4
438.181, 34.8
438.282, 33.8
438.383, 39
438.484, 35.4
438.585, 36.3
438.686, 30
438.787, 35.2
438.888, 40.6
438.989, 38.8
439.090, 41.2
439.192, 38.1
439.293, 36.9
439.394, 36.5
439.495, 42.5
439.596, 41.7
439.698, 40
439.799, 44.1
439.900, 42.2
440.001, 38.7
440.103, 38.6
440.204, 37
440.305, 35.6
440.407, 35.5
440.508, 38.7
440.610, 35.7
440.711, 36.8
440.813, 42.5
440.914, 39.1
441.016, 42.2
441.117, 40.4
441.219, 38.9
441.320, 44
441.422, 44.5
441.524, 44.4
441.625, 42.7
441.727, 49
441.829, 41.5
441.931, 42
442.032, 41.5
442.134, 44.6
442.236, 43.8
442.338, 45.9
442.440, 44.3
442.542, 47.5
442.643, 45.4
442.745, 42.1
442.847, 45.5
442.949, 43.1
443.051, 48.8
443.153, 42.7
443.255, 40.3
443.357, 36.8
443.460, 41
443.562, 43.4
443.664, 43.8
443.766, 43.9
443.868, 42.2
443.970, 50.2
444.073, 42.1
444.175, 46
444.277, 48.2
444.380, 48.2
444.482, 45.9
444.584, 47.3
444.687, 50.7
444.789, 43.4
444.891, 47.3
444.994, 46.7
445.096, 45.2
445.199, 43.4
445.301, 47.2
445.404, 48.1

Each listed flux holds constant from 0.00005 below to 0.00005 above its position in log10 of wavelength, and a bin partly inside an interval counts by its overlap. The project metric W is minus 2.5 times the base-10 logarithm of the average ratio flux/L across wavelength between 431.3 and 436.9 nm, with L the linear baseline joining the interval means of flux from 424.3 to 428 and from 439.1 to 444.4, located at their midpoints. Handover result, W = -0.043 mag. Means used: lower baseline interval 34.7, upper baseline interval 42.1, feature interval 40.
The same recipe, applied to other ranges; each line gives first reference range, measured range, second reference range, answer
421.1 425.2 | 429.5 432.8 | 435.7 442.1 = 0.17 mag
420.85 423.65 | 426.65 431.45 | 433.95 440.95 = 0.15 mag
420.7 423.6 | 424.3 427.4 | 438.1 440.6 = -0.04 mag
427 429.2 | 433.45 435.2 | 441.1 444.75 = -0.03 mag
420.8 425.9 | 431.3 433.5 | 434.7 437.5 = 0.02 mag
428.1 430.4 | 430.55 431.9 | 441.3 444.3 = 0.07 mag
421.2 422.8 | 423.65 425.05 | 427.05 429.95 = -0.12 mag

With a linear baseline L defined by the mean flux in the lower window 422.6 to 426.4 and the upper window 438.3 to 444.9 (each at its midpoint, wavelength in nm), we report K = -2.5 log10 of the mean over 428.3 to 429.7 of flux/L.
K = 0.12 mag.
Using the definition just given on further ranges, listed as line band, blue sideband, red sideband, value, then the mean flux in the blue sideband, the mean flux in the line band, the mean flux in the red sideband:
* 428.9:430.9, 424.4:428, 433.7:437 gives 0.319 mag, 34.7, 27.7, 41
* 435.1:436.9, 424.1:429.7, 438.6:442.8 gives -0.104 mag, 34.4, 42.5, 40.7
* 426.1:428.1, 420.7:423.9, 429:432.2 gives -0.111 mag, 32.1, 34.7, 30.7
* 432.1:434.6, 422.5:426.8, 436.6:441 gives -0.040 mag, 34.1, 38.4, 38.9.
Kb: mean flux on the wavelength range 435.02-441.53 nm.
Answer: 40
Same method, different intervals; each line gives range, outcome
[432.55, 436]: 39.7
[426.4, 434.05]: 33.9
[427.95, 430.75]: 30.3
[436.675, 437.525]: 41.6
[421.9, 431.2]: 32.4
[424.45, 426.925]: 35.1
